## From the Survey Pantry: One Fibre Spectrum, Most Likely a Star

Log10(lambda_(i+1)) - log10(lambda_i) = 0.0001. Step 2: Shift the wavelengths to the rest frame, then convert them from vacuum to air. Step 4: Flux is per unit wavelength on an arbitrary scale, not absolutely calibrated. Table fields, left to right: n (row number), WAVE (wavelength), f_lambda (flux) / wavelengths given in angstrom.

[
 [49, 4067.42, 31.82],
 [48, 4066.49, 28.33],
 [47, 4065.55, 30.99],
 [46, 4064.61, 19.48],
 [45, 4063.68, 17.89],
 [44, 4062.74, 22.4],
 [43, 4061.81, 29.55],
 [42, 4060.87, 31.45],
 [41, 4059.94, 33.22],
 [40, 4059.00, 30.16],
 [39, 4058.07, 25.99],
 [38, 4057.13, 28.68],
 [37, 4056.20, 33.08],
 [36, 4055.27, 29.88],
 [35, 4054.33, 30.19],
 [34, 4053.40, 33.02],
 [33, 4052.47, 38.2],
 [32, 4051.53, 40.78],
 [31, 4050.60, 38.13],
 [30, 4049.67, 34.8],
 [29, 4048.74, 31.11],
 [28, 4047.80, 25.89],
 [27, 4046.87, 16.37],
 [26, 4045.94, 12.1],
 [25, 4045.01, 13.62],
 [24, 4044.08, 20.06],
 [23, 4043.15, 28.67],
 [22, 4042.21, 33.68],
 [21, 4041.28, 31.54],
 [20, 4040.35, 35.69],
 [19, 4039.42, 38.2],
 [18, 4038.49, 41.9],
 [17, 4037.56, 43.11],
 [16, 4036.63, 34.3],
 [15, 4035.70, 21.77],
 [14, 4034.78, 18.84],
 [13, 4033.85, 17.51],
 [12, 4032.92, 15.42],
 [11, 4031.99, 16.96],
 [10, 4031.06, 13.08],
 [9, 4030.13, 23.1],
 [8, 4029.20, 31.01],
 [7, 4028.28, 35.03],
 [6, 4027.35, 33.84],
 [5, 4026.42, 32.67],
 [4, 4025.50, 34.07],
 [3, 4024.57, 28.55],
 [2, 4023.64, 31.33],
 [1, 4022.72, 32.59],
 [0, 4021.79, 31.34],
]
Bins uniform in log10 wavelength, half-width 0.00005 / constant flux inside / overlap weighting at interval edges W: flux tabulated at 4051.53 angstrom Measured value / 40.78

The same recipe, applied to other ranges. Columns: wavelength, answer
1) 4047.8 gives 25.89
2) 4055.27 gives 29.88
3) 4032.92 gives 15.42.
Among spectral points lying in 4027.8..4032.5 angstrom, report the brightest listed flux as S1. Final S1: 35.03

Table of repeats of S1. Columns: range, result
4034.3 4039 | 43.11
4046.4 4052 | 40.78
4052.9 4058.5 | 33.08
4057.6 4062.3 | 33.22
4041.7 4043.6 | 33.68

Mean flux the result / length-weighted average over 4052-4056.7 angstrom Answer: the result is 32.9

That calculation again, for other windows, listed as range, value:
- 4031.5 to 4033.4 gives 16.1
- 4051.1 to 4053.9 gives 37.2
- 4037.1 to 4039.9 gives 41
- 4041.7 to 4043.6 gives 31.1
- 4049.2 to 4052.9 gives 38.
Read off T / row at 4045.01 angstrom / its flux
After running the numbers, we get 13.62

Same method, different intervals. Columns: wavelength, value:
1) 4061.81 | 29.55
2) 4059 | 30.16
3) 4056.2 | 33.08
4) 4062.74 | 22.4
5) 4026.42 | 32.67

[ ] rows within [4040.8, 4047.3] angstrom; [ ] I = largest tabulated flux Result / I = 33.68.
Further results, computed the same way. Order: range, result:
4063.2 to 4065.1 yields 19.48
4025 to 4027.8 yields 34.07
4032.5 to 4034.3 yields 17.51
